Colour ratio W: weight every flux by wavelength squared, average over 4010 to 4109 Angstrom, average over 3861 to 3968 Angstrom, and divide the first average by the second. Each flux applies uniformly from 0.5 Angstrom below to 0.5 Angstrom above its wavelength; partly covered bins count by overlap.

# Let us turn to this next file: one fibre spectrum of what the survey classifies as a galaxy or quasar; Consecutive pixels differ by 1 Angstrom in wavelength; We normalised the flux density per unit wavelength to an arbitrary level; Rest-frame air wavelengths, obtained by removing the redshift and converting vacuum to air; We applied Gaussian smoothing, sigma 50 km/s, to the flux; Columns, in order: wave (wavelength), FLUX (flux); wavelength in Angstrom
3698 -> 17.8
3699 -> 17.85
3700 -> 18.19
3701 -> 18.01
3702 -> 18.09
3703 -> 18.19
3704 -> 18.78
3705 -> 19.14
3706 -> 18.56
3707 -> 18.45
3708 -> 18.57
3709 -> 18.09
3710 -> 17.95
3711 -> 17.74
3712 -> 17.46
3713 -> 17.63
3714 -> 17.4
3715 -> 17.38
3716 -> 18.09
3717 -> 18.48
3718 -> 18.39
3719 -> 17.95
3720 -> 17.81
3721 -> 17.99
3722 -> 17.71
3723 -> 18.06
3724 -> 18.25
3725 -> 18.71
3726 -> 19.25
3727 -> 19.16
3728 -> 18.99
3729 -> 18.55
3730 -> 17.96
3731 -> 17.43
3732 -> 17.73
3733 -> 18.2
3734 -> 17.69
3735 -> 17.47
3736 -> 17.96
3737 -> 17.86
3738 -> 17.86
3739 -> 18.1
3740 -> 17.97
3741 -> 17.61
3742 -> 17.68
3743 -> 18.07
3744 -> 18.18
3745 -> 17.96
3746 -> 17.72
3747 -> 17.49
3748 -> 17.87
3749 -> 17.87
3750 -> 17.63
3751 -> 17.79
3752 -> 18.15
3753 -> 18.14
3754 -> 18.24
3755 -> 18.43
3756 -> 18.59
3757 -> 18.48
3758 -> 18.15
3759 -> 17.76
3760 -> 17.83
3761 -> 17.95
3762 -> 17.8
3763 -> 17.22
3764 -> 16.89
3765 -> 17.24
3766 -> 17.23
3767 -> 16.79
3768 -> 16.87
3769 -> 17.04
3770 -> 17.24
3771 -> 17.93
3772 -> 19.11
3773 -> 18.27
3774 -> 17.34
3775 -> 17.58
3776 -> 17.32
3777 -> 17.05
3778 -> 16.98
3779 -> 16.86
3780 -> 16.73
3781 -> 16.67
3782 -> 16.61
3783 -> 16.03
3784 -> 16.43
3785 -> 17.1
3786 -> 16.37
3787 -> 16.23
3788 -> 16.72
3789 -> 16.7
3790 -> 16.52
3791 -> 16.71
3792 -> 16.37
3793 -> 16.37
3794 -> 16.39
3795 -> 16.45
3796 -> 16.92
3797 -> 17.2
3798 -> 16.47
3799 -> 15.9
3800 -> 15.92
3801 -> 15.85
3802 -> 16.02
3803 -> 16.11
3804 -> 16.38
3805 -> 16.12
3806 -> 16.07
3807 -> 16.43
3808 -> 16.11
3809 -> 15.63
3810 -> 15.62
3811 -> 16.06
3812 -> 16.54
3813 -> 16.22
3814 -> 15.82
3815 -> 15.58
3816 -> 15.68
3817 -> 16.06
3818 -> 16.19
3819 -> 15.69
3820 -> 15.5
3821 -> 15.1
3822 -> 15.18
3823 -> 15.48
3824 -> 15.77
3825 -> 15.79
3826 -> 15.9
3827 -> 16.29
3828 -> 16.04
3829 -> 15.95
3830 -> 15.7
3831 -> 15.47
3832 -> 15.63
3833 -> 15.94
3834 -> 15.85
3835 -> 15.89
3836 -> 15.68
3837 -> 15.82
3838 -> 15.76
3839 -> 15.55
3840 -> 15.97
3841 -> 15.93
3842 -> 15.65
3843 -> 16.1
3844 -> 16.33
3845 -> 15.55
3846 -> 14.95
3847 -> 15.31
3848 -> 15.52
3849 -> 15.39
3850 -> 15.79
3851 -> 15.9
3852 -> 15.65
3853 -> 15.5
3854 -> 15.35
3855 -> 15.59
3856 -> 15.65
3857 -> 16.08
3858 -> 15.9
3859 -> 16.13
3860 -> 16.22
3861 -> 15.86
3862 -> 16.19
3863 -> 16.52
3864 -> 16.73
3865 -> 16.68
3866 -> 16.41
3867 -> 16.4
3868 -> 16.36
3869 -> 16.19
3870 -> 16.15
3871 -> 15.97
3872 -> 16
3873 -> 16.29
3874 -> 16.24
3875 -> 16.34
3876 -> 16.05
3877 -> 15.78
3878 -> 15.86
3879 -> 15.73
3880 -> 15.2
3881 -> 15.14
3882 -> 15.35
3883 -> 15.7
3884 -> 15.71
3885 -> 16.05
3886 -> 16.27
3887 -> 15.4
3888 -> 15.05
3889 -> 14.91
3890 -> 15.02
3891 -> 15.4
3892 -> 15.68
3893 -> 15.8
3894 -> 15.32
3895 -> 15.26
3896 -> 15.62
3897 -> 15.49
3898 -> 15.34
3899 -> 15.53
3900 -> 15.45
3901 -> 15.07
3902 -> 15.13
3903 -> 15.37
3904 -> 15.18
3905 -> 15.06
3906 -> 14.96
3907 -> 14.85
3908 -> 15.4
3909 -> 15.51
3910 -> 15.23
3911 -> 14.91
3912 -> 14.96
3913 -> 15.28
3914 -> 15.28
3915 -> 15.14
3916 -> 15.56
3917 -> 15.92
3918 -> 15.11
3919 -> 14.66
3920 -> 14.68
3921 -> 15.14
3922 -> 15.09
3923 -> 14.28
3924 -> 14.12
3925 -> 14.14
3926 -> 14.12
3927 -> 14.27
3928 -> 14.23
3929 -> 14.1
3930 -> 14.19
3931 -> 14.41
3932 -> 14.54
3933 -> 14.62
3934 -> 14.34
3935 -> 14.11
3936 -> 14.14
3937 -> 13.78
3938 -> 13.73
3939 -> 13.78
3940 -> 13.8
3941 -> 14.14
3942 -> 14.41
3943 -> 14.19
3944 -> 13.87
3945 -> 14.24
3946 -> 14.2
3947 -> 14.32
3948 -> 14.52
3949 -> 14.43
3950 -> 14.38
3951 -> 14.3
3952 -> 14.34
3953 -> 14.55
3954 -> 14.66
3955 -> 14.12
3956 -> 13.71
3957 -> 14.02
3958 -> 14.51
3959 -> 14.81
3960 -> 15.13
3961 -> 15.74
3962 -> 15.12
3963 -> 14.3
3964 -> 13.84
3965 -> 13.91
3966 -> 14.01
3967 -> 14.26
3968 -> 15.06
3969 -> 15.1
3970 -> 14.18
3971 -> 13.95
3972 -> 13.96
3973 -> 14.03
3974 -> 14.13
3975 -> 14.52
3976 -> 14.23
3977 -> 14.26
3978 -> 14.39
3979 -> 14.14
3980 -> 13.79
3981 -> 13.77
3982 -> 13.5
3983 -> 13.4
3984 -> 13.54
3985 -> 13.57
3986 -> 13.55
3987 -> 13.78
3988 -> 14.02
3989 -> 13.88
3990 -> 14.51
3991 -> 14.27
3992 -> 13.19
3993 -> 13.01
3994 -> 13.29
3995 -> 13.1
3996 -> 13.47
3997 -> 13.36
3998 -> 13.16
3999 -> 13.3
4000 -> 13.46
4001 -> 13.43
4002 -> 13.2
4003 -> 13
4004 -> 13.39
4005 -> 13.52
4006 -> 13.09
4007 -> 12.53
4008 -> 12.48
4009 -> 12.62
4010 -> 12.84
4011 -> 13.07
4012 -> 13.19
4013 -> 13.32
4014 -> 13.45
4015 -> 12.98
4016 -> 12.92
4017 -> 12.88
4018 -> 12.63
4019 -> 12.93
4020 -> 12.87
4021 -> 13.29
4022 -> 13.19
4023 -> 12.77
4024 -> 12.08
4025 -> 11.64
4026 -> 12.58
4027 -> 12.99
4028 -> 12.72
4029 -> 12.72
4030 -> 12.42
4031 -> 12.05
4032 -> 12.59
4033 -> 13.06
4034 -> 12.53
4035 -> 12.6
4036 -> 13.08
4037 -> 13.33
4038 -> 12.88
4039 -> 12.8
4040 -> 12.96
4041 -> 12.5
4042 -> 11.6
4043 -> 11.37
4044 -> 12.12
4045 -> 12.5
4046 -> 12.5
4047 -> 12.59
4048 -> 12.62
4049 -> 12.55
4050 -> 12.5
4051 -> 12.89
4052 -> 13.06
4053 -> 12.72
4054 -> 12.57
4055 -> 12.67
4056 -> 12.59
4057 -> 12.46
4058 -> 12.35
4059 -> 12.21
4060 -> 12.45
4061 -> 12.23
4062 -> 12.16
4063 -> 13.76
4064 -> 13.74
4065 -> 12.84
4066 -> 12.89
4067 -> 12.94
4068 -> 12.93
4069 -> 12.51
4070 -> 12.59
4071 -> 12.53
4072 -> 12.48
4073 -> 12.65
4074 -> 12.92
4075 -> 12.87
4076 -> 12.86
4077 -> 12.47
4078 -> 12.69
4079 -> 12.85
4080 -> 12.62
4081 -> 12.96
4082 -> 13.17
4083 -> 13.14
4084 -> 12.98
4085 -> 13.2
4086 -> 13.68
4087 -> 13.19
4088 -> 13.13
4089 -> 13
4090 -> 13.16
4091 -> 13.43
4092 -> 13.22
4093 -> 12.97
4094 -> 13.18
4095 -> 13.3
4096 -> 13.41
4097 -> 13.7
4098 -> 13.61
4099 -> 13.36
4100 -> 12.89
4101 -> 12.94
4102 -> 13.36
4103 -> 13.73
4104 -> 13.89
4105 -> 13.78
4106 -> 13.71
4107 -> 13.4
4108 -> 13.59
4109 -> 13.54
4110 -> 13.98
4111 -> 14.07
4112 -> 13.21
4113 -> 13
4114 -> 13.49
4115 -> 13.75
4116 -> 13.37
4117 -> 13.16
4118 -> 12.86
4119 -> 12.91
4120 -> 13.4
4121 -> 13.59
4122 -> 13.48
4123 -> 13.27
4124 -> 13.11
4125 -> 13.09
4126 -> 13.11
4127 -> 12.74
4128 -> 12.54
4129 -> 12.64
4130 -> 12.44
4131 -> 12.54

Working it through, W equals 0.9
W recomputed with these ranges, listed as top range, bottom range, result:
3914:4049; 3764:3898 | 0.92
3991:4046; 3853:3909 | 0.88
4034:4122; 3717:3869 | 0.90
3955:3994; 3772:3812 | 0.94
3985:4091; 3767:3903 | 0.89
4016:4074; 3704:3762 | 0.82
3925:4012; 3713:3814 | 0.89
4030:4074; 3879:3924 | 0.89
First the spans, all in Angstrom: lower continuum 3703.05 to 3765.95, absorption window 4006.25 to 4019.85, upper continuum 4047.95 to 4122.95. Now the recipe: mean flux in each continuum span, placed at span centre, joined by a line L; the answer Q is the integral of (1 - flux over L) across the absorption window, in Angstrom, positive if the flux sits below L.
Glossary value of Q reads 1.1 Angstrom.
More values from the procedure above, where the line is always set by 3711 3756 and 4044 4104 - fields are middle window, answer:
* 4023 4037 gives 1.02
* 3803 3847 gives 2.13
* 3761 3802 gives 0.96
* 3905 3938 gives 1.05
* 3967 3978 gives 0.07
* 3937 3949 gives 0.61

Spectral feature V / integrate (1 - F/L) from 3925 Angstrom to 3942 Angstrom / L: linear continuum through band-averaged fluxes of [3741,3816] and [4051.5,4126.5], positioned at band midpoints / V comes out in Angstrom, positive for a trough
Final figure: 1.03 Angstrom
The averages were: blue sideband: 17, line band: 14.2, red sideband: 13.1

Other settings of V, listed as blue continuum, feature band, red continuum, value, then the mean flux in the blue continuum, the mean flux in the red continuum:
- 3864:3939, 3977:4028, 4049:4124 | 2.9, 15.2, 13.1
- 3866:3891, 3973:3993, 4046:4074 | 0.2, 15.8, 12.7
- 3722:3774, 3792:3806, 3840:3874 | 0.6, 17.9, 16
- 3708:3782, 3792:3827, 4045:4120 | 1.8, 17.8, 13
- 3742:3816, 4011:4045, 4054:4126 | 2.9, 17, 13.1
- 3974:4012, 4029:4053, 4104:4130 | 1.5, 13.5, 13.3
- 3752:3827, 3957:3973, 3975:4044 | -0.7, 16.7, 13.1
